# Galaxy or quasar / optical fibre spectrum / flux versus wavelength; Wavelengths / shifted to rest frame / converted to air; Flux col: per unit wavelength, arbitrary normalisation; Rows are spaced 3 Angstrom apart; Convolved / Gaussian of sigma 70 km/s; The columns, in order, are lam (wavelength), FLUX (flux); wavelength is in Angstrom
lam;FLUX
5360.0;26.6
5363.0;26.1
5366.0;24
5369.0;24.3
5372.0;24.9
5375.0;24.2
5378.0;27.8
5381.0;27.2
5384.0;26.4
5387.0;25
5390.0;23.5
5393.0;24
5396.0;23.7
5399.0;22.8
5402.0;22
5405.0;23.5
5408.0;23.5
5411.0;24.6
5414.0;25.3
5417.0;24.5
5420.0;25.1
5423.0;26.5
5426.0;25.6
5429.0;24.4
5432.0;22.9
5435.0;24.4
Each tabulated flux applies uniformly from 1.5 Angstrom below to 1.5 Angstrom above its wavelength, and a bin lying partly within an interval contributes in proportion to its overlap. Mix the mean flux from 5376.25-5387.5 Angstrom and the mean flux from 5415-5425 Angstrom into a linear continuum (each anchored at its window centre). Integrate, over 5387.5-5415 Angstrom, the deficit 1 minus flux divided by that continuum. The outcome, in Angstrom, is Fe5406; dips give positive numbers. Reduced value 2.5 Angstrom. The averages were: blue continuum 26.7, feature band 23.7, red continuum 25.4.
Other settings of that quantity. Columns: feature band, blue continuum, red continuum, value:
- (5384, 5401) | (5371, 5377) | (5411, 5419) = 0.6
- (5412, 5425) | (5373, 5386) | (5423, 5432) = -0.1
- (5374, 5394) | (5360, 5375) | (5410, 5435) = -0.5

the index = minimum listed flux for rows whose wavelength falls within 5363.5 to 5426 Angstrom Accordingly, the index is 22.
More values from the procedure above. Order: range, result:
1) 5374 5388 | 24.2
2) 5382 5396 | 23.5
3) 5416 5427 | 24.5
